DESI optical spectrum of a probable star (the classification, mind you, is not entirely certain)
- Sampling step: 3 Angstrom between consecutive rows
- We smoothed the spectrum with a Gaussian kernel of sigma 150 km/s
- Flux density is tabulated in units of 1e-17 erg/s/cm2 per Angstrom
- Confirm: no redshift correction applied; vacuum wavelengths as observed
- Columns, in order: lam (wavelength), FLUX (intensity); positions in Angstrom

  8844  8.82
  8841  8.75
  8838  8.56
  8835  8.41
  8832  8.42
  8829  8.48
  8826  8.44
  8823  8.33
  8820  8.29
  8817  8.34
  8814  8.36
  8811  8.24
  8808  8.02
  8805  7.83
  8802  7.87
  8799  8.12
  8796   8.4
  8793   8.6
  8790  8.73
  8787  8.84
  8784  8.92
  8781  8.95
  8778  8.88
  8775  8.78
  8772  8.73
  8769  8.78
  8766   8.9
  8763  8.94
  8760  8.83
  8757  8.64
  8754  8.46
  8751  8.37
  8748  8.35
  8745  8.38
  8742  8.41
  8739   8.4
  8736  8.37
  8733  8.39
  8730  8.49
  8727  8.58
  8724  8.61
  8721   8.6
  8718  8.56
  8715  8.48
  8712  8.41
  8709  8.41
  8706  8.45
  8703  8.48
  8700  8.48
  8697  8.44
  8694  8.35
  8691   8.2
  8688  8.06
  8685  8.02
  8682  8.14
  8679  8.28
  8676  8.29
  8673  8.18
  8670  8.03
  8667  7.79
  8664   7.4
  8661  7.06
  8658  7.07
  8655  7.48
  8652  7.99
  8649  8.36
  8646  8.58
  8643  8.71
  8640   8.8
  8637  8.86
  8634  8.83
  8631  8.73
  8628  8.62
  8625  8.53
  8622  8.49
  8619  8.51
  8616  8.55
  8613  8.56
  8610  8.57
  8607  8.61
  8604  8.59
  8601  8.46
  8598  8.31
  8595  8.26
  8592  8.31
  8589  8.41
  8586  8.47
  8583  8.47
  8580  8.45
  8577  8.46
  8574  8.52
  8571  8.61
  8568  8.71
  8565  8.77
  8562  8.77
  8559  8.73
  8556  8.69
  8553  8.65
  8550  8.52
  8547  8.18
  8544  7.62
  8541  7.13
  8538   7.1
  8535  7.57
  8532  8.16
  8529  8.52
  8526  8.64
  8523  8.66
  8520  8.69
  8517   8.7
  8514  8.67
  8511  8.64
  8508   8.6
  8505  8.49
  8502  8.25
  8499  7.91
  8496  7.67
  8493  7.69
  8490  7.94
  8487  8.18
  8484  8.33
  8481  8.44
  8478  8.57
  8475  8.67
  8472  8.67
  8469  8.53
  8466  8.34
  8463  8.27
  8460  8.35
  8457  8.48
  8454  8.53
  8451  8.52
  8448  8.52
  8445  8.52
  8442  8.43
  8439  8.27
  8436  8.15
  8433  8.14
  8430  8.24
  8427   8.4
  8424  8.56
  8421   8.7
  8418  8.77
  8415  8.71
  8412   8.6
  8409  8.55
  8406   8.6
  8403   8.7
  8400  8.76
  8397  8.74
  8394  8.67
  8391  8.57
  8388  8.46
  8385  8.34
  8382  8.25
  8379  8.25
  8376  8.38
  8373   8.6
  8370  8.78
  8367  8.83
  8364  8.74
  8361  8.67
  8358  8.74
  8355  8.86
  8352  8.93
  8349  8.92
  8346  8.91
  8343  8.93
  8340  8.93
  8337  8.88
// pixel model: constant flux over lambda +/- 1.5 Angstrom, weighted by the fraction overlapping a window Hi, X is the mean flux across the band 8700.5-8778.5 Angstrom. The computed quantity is 8.56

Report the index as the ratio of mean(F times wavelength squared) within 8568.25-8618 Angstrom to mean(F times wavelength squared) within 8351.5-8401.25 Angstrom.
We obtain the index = 1.0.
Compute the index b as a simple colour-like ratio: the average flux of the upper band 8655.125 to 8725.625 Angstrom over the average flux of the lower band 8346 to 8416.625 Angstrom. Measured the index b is 0.94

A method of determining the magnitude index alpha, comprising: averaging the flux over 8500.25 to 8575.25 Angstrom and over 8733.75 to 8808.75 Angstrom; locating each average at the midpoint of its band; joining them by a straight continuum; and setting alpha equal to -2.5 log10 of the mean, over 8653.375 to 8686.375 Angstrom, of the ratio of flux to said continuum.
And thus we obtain 0.09 mag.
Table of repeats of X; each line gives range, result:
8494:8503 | 7.91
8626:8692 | 8.16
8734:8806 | 8.57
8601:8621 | 8.56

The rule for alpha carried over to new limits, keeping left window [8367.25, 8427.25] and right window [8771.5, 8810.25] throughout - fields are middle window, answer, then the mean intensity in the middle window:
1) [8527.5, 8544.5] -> 0.12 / 7.69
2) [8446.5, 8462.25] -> 0.01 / 8.47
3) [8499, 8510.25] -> 0.02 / 8.39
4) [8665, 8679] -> 0.06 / 8.07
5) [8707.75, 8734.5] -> 0.00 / 8.5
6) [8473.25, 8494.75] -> 0.04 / 8.26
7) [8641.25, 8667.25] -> 0.09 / 7.84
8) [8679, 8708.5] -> 0.03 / 8.29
